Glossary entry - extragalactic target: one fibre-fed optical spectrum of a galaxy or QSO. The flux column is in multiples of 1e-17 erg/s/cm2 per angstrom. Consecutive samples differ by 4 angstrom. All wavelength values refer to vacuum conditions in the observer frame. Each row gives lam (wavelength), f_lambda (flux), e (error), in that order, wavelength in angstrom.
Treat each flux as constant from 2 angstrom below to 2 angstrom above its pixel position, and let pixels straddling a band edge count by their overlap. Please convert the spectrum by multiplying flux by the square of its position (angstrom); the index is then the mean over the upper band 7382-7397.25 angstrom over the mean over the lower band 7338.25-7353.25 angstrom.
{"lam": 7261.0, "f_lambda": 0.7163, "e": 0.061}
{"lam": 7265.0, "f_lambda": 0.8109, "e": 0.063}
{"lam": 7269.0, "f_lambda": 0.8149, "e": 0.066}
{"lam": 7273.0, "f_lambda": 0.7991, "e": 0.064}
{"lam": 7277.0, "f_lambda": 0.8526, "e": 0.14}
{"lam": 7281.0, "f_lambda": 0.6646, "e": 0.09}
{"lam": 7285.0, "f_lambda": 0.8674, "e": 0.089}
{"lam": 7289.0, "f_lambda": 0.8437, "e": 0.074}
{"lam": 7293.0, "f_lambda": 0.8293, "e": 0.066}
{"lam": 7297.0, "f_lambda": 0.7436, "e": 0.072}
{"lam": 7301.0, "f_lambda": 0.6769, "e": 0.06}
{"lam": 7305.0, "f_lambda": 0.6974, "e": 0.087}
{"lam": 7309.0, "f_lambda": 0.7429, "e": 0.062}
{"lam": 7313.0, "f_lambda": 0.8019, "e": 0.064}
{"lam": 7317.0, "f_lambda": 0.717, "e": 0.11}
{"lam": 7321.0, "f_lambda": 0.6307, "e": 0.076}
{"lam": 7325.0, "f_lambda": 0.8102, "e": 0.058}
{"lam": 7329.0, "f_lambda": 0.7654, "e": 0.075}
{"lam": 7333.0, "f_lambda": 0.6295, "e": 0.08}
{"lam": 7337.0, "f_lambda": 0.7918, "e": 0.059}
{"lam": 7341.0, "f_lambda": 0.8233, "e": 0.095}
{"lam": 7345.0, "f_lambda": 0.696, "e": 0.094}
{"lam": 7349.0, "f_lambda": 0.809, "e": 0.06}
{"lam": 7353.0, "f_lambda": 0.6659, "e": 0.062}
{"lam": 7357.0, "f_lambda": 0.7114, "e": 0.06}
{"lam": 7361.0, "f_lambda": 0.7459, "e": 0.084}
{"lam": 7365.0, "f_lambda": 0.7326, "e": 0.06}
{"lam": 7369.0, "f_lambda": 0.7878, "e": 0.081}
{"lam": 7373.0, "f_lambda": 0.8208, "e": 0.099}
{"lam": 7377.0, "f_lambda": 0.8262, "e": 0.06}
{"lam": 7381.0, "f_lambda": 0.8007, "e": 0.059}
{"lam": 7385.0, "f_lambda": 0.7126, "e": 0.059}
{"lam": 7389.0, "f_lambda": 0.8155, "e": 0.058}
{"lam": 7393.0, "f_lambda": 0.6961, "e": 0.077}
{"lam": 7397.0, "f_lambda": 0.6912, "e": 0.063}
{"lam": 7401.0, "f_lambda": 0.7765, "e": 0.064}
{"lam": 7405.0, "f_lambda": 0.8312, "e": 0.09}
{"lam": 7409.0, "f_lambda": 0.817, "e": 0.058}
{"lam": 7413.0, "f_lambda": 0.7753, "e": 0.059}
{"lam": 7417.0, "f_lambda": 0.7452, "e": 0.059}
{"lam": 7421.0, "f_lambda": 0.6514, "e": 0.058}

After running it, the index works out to 0.98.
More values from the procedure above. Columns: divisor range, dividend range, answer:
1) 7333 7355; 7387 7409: 1.04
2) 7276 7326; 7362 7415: 1.05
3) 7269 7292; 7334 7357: 0.94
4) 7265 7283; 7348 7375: 0.98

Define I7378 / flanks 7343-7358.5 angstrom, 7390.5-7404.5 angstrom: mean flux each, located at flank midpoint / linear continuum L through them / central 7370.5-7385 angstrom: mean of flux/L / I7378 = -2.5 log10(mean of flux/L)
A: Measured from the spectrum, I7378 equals -0.10 mag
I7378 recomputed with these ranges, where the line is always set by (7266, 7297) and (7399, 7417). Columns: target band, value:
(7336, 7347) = 0.04 mag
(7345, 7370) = 0.09 mag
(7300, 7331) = 0.10 mag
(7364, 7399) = 0.04 mag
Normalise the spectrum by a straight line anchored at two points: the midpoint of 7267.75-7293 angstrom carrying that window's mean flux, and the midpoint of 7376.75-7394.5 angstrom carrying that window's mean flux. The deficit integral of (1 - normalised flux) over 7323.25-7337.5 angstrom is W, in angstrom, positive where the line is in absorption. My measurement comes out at 0.8 angstrom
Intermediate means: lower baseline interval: 0.809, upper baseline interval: 0.767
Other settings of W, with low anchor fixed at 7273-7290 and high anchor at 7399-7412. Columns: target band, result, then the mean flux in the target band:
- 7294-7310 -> 1.66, 0.721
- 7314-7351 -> 2.83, 0.743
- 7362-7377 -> 0.39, 0.784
